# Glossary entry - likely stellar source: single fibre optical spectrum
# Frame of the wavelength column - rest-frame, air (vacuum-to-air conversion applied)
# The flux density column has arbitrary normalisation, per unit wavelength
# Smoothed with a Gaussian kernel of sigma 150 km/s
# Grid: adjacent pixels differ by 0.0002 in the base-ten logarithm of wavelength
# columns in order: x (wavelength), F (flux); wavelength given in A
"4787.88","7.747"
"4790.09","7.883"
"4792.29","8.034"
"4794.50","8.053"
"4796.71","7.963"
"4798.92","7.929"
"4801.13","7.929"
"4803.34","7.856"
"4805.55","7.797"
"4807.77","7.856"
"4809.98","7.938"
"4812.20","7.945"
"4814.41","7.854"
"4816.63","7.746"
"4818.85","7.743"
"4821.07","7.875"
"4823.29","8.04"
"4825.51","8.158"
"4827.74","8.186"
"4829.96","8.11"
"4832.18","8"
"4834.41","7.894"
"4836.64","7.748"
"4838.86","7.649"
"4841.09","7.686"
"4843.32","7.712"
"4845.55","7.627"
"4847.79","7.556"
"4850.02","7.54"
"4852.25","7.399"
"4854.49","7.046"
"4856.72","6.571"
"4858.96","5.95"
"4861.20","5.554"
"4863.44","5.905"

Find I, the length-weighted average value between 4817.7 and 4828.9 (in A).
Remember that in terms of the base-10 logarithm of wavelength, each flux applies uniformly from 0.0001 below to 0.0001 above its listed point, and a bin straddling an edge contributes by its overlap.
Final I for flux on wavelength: 8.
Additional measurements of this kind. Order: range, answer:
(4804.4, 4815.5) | 7.88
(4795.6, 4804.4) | 7.92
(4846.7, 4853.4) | 7.5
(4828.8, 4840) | 7.89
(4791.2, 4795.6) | 8.04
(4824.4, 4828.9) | 8.17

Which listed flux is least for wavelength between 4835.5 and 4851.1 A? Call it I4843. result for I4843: 7.54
